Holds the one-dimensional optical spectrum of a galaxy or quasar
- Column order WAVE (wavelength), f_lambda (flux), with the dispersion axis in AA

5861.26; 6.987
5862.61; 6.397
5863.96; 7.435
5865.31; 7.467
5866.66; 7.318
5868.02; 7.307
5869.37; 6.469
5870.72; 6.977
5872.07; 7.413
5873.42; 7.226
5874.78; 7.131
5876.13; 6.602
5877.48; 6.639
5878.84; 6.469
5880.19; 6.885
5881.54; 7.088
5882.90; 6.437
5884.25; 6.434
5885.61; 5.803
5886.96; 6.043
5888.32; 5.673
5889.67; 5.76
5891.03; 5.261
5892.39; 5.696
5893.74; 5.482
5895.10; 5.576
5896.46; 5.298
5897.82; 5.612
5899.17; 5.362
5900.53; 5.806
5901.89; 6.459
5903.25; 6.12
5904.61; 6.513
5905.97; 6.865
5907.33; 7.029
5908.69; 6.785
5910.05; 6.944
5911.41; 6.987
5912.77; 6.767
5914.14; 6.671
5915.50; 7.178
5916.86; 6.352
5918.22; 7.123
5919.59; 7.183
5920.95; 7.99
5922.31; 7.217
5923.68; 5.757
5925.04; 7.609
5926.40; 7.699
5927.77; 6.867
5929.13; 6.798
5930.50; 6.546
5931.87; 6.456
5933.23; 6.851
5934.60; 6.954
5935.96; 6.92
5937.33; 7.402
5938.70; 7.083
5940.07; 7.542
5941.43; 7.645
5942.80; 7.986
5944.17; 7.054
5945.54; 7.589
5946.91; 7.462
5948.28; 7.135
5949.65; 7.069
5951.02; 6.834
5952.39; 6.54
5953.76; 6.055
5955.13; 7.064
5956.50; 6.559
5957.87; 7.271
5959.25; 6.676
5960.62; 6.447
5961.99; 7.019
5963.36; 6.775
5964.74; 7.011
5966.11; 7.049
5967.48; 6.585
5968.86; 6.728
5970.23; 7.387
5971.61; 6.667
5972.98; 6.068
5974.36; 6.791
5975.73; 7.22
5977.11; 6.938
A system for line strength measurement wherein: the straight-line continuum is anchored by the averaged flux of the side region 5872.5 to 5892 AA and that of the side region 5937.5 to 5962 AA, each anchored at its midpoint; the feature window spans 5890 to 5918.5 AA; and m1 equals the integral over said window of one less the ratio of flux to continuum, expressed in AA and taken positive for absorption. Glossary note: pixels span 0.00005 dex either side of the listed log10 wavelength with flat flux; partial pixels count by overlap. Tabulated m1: 1.5 AA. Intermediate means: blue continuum 6.39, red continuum 7.06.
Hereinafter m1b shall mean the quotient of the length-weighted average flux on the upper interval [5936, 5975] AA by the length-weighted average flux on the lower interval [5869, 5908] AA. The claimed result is 1.11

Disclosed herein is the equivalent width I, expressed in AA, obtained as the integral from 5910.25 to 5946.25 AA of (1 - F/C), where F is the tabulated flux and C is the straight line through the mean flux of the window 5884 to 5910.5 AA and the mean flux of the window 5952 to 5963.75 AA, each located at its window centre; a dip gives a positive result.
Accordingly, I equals -4.0 AA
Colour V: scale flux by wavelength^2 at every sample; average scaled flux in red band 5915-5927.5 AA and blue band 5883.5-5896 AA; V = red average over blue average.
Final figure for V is 1.25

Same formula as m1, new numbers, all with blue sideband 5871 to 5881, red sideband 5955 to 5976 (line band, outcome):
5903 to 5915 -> 0.2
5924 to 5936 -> -0.1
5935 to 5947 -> -1.0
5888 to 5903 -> 2.7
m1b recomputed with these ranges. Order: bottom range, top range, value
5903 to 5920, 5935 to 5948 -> 1.08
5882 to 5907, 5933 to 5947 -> 1.24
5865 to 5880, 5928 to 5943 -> 1.01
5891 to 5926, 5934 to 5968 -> 1.08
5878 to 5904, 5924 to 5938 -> 1.17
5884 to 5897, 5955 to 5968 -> 1.20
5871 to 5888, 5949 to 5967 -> 1.02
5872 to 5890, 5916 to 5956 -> 1.08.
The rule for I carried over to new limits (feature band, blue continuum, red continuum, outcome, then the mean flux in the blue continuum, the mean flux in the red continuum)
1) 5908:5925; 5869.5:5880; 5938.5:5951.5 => 0.55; 6.9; 7.36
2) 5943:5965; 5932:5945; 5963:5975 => 0.24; 7.24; 6.78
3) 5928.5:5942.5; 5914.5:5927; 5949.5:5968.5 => -0.14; 7.11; 6.77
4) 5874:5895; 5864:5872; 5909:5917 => 2.48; 7.15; 6.85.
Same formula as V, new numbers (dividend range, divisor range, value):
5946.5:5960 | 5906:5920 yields 1.01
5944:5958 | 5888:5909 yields 1.19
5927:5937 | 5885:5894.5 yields 1.22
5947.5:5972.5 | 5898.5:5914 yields 1.07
